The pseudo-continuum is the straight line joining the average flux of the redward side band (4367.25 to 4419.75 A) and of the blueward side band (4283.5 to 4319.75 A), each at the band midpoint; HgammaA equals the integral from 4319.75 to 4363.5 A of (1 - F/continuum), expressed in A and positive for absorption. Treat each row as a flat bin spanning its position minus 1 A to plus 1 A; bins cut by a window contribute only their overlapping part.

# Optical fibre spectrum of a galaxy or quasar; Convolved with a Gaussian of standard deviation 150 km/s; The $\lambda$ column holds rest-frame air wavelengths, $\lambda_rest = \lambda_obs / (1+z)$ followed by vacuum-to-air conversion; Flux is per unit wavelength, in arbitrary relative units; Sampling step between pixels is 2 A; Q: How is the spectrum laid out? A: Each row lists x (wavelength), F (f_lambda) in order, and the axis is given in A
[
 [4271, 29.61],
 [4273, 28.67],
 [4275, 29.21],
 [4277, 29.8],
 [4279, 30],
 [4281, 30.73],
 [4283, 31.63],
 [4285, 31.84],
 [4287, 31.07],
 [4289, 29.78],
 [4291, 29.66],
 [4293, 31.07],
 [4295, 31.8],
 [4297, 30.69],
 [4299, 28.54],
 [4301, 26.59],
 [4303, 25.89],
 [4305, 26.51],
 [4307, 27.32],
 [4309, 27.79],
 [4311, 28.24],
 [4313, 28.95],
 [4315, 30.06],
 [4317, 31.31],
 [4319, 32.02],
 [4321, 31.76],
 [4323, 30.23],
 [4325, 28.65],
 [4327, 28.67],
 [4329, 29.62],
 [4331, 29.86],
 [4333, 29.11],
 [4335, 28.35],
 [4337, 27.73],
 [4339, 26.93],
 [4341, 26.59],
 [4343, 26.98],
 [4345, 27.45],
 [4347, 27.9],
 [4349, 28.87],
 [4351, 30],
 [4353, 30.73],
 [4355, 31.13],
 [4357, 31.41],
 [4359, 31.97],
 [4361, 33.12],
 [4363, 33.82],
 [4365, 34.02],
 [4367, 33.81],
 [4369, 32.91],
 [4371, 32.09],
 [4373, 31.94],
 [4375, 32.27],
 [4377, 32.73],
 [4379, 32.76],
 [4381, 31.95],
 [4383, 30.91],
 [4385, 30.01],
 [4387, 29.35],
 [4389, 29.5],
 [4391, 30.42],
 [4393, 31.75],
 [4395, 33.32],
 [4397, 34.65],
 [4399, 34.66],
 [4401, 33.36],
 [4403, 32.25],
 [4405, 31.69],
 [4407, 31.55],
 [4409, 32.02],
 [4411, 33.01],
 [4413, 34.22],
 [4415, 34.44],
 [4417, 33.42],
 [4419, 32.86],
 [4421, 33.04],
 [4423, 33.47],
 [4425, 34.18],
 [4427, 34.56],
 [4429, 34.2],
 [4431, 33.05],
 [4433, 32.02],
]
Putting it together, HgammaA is 1.6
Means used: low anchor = 29.4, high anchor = 32.3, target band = 29.6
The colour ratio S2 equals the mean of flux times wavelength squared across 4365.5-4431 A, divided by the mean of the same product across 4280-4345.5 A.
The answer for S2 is 1.16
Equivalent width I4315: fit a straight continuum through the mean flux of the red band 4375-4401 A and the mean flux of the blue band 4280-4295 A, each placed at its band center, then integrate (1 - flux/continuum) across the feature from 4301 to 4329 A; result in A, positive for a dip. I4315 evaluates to 2.0 A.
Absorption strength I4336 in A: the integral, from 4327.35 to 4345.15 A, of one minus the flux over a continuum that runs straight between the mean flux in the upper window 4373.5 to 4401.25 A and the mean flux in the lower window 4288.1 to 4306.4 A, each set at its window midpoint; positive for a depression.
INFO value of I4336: 1.2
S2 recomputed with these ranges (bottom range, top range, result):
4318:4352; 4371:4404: 1.14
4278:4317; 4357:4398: 1.13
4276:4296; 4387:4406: 1.10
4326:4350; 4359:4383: 1.18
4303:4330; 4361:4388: 1.13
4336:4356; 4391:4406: 1.19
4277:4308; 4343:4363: 1.05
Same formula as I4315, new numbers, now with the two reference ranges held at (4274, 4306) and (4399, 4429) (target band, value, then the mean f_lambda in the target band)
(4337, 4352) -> 1.6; 27.8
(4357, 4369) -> -0.5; 33.1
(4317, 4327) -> 0.0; 30.5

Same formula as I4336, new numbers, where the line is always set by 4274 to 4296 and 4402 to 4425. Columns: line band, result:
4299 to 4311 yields 1.51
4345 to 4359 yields 0.82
